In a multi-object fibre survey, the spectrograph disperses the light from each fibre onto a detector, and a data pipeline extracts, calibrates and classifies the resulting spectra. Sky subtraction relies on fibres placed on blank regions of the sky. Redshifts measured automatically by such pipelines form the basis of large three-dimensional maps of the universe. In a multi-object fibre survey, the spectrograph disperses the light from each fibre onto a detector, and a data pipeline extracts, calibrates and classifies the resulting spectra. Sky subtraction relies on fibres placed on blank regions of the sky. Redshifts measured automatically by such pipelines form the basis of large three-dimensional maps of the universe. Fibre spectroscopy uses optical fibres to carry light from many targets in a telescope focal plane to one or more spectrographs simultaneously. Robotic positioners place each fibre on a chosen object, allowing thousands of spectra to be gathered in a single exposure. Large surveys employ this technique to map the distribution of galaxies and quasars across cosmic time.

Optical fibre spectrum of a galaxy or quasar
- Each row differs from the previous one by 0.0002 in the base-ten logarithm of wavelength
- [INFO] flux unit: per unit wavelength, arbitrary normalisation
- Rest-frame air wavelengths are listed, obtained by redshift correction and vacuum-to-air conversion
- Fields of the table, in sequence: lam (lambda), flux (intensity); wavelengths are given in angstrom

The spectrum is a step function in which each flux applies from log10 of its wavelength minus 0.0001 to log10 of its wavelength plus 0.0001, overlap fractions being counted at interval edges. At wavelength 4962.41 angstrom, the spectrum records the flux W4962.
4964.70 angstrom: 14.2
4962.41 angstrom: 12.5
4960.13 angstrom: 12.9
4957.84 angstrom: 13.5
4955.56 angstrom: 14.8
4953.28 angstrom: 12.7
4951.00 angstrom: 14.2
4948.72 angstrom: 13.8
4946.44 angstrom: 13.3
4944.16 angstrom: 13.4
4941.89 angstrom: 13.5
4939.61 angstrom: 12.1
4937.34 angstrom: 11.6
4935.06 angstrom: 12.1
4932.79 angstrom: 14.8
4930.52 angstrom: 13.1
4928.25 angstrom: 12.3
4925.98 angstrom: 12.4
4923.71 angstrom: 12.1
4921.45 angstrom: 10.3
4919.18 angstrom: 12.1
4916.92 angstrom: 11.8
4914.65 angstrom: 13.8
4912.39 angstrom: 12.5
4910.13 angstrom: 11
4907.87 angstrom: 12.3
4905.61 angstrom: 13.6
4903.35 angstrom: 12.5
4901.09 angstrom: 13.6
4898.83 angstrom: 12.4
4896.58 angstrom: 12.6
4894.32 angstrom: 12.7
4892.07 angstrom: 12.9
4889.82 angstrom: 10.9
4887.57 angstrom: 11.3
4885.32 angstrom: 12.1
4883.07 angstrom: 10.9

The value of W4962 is 12.5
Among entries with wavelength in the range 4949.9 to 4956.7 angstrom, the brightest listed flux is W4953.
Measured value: 14.8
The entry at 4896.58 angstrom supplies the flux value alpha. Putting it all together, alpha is 12.6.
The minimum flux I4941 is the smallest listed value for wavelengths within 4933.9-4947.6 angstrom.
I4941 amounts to 11.6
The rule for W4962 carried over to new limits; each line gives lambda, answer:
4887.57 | 11.3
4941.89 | 13.5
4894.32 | 12.7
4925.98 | 12.4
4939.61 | 12.1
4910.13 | 11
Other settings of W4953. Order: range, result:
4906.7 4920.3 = 13.8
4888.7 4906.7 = 13.6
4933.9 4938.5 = 12.1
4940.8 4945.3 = 13.5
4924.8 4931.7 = 13.1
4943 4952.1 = 14.2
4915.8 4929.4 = 12.4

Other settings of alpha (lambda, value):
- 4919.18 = 12.1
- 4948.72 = 13.8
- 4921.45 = 10.3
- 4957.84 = 13.5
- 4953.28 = 12.7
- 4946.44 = 13.3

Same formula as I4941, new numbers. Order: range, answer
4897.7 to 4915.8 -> 11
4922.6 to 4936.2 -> 12.1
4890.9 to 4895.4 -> 12.7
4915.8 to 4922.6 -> 10.3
